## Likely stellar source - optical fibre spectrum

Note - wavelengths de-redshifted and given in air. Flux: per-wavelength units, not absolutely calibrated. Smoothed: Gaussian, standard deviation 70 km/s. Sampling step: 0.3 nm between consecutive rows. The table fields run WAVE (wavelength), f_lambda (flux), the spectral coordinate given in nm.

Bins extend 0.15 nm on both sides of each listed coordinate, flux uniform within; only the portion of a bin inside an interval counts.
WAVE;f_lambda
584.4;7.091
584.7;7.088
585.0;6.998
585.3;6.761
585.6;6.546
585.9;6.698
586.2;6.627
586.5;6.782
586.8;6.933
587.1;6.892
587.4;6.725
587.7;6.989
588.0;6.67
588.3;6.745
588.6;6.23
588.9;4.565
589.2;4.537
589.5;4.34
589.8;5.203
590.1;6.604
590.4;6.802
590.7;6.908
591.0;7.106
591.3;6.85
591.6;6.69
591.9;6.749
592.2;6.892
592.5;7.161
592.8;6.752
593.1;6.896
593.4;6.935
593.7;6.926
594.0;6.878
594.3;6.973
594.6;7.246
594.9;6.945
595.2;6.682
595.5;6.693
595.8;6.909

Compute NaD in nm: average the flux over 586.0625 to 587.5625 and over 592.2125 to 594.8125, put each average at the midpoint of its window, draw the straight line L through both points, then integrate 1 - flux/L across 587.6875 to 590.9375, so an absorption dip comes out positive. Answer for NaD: 0.43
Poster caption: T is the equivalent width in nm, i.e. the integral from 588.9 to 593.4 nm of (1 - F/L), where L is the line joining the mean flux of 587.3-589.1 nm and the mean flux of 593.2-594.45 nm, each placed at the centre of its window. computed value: 0.19 nm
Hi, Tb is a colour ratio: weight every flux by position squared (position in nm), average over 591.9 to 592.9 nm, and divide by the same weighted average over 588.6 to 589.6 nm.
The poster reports 1.5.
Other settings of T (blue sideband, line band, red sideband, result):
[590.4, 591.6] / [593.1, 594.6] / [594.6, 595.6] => -0.02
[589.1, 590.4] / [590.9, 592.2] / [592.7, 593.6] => -0.14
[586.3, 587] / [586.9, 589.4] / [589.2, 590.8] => 0.10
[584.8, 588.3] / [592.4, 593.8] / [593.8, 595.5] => -0.01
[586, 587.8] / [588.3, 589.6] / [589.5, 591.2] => 0.28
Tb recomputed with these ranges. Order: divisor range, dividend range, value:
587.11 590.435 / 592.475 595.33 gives 1.18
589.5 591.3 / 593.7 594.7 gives 1.11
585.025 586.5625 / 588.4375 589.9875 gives 0.76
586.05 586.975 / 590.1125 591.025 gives 1.03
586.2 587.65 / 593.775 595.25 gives 1.05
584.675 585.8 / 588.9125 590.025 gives 0.72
